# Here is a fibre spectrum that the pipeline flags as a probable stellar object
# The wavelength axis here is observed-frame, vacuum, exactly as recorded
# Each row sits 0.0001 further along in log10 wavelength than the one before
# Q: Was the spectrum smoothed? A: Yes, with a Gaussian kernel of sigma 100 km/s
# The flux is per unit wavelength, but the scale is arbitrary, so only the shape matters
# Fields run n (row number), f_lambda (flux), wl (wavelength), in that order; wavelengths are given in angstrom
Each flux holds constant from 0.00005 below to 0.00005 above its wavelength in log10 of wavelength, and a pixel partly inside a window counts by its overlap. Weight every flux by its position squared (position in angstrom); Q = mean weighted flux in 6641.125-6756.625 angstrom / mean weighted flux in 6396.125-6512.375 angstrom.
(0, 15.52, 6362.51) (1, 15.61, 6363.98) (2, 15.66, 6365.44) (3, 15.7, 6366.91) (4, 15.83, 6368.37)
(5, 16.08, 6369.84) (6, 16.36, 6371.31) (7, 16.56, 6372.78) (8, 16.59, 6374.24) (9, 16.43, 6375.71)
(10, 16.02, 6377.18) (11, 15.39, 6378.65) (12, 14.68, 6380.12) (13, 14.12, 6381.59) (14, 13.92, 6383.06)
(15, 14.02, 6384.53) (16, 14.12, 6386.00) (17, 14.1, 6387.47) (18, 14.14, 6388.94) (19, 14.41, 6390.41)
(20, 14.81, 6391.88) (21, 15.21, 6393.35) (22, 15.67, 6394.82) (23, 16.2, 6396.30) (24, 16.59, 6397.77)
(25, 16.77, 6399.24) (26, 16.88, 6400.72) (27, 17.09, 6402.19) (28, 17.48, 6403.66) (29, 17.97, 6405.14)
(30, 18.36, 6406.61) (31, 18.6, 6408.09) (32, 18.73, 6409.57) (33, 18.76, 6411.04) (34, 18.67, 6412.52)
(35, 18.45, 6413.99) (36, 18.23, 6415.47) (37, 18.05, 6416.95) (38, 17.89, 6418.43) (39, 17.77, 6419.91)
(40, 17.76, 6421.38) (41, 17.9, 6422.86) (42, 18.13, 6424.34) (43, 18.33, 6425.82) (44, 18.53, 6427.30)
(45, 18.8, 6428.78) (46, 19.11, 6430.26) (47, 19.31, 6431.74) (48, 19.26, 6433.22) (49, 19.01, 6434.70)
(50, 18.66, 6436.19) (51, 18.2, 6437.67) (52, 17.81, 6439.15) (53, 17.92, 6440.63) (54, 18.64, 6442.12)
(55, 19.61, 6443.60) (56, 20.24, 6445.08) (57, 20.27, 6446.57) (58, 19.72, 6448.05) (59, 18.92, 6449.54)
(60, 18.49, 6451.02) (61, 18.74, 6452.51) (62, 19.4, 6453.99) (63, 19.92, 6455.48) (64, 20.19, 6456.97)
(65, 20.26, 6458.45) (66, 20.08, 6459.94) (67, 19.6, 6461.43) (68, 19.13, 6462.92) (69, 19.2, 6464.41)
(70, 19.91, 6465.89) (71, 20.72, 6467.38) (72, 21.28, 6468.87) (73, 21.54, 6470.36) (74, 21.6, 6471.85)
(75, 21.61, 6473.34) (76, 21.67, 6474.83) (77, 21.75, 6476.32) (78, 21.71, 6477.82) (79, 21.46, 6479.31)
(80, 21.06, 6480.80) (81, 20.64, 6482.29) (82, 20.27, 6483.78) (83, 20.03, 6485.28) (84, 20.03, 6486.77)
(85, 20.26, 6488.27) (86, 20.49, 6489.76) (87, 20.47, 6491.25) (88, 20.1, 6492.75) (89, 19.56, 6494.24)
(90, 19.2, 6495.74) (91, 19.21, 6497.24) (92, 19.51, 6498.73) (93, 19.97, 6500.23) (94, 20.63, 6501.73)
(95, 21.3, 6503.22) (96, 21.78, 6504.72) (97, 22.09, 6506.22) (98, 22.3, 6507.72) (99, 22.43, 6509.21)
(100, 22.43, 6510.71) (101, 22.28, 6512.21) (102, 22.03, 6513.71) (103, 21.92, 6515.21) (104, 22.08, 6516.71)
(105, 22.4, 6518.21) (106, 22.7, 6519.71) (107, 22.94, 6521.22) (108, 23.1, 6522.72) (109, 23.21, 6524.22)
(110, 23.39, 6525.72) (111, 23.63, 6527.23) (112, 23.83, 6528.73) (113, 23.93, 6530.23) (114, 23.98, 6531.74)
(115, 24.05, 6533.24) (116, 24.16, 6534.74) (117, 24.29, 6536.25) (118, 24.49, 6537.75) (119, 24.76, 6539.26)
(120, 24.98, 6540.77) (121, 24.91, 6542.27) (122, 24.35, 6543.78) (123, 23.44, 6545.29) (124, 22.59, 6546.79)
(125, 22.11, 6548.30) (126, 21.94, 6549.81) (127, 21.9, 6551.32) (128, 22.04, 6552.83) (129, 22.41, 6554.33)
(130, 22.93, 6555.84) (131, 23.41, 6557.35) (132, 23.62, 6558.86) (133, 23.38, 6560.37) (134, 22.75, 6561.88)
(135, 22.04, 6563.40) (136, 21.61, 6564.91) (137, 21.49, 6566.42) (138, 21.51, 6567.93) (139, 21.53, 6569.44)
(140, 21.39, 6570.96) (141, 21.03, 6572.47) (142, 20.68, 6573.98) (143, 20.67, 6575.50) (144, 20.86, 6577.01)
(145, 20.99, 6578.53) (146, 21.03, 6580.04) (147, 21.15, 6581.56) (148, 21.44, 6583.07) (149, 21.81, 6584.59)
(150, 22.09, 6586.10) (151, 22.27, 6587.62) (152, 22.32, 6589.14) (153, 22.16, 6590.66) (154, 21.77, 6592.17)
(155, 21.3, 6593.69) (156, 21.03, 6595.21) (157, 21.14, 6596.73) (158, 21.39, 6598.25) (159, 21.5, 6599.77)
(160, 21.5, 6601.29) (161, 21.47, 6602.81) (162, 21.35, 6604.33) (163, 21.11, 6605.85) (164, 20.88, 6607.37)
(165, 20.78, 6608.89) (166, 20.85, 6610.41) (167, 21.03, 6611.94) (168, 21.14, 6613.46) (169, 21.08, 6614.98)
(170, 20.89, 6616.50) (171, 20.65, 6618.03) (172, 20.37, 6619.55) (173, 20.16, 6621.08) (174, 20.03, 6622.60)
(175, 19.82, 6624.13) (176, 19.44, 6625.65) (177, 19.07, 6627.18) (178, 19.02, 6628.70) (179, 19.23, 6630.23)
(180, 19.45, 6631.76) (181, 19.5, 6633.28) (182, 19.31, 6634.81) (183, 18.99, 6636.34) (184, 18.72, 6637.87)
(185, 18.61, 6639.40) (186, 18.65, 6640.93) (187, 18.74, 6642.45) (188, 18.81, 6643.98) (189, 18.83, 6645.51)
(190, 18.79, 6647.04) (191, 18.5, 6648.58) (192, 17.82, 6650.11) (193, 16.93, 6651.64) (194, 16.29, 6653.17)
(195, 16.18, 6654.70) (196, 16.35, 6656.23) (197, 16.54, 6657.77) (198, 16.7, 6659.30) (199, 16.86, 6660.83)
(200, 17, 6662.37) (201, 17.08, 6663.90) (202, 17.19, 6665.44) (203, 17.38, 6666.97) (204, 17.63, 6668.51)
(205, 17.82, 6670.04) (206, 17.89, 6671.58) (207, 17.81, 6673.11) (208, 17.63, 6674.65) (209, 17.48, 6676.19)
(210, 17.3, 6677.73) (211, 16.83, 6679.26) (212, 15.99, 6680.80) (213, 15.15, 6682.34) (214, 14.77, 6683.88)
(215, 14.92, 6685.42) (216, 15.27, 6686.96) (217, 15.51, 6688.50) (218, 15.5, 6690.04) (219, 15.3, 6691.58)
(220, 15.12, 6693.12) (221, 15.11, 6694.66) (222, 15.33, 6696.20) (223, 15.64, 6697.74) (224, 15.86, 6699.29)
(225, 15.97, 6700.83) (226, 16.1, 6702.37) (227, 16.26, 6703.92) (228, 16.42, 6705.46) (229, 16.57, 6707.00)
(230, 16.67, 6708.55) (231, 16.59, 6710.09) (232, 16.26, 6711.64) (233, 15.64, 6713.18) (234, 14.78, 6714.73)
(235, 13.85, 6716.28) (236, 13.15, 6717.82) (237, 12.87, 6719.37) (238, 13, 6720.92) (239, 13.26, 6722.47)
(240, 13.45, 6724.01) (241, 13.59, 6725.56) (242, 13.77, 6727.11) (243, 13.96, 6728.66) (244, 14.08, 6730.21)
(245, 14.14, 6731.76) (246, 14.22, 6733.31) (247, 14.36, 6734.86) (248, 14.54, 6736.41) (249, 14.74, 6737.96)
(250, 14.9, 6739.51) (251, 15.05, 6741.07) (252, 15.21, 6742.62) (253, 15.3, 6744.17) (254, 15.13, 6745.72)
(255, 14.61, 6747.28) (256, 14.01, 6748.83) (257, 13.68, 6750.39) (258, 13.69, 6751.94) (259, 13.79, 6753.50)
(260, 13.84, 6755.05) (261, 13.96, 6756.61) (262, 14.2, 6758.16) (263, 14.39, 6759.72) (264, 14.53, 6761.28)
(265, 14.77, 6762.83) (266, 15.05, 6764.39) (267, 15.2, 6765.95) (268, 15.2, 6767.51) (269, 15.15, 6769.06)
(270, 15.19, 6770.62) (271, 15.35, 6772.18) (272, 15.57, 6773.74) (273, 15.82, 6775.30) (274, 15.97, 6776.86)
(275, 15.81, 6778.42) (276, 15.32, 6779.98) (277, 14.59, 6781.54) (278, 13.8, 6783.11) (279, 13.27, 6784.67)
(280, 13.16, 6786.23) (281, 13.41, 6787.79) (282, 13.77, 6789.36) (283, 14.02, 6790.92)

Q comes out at 0.87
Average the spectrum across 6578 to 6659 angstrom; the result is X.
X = 20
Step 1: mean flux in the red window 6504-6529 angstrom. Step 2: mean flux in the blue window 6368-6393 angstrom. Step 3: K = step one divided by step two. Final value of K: 1.49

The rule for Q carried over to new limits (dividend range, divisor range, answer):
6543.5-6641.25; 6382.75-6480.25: 1.20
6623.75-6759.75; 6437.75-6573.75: 0.79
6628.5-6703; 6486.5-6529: 0.83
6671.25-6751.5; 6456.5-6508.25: 0.79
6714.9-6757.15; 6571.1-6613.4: 0.69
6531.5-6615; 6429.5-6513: 1.13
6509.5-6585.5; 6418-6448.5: 1.25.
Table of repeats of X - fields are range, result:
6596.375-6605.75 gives 21.4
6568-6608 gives 21.4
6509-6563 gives 23.2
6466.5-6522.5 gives 21.2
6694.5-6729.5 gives 15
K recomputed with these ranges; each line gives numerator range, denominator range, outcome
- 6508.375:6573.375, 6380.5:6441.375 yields 1.33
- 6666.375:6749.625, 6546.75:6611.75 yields 0.71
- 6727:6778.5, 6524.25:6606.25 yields 0.66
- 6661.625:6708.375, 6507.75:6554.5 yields 0.70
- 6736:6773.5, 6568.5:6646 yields 0.71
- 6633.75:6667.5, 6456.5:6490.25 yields 0.86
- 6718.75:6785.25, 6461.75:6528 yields 0.68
